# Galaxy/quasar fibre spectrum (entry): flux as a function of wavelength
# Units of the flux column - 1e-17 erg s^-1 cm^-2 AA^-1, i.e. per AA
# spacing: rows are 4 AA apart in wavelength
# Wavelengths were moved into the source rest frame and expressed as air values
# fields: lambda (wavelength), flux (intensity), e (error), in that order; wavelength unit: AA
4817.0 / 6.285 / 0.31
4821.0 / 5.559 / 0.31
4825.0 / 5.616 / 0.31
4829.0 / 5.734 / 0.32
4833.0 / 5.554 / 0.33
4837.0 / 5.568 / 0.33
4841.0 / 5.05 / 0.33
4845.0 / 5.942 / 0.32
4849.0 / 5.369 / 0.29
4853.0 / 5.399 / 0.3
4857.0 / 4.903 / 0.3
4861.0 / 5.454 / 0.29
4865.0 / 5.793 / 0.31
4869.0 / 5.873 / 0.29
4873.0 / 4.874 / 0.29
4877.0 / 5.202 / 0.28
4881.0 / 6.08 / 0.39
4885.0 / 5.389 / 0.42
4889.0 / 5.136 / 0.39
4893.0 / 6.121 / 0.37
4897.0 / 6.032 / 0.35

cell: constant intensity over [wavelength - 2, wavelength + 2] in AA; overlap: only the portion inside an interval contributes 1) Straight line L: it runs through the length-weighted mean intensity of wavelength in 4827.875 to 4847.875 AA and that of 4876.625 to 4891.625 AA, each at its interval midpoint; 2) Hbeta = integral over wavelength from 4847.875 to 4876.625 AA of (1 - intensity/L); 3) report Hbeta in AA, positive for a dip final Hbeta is 0.8 AA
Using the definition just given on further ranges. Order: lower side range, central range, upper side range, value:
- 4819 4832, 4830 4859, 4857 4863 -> 0.1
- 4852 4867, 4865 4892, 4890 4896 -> 1.0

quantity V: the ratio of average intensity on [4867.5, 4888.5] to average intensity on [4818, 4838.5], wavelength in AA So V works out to 0.97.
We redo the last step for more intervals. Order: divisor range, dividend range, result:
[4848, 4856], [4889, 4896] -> 1.09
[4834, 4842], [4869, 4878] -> 0.97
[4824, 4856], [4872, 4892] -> 0.98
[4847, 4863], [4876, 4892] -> 1.04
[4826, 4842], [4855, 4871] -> 1.00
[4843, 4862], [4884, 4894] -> 1.02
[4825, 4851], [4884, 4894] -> 0.99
